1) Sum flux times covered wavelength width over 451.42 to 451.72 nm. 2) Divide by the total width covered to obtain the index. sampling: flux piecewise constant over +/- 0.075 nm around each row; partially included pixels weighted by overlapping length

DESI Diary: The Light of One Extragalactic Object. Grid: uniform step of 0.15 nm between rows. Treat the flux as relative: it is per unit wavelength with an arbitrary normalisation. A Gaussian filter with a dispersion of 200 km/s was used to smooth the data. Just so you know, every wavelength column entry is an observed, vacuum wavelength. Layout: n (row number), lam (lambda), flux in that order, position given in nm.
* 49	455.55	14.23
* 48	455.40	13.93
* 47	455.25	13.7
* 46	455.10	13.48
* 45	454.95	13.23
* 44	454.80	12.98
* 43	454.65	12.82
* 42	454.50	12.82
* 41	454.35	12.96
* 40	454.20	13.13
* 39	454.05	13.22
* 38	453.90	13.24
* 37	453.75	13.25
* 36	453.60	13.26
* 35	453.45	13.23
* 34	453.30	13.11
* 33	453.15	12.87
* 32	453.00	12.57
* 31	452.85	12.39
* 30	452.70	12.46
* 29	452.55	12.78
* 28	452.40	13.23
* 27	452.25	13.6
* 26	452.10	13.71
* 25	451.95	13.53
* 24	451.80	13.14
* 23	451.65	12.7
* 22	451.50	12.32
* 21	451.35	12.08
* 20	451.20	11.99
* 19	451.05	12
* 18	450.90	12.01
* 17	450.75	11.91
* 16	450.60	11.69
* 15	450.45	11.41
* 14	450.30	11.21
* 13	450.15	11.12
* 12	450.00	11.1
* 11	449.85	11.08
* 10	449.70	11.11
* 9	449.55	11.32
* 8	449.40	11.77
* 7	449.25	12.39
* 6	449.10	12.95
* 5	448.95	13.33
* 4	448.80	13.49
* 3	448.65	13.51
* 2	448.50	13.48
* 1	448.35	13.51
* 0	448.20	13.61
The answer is 12.5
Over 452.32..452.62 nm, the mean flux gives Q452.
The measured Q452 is 13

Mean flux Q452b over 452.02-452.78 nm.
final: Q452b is 13.2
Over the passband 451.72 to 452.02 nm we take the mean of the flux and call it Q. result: 13.3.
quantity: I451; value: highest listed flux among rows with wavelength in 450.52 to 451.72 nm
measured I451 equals 12.7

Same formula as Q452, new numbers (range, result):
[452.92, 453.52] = 12.9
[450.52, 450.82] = 11.8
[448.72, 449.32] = 13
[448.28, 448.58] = 13.5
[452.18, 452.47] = 13.4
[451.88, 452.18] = 13.6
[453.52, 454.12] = 13.2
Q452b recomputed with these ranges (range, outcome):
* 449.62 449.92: 11.1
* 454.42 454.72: 12.8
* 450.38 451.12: 11.8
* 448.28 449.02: 13.5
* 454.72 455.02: 13.1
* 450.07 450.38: 11.2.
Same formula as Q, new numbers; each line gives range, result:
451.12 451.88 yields 12.5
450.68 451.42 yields 12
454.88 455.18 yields 13.4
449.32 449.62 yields 11.6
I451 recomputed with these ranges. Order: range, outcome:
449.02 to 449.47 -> 12.95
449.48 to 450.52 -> 11.41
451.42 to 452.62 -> 13.71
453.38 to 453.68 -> 13.26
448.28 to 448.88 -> 13.51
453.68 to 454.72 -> 13.25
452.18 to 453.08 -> 13.6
